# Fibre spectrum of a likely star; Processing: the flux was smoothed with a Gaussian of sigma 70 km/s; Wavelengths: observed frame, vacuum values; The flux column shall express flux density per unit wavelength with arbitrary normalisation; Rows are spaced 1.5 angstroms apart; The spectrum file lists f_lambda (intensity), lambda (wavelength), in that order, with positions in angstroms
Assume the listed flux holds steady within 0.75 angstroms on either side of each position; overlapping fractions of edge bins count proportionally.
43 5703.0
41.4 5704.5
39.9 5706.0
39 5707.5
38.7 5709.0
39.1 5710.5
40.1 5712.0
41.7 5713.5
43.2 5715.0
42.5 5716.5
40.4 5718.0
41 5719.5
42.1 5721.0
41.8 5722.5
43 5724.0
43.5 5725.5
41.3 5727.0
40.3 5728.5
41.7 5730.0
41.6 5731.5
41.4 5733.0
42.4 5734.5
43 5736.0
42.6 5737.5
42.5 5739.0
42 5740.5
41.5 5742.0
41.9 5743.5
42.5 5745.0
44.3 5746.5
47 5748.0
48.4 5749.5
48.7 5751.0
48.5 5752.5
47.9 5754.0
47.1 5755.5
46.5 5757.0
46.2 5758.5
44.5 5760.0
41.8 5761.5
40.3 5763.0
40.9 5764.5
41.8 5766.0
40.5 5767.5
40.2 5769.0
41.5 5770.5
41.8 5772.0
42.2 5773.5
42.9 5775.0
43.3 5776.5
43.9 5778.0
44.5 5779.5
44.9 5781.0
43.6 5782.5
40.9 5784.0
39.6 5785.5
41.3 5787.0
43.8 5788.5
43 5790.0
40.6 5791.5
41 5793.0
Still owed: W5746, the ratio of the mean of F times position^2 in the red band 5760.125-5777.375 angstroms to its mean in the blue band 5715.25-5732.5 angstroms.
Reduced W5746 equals 1.01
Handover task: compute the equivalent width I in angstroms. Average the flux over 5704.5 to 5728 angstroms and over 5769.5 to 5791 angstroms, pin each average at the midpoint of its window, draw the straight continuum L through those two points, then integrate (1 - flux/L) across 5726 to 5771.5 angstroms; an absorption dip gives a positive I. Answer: -1.6 angstroms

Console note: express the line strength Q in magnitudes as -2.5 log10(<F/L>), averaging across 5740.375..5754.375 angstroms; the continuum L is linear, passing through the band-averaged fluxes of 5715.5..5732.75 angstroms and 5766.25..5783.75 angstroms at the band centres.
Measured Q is -0.08 mag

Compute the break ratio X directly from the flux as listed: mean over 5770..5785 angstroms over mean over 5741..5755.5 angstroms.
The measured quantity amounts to 0.94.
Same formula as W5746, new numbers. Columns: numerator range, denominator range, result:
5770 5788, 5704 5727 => 1.06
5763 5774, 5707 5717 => 1.03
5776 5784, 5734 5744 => 1.05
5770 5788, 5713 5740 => 1.03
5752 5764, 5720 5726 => 1.08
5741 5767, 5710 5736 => 1.08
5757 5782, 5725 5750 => 1.01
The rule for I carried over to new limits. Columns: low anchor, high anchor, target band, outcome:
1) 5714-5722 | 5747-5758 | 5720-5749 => 1.4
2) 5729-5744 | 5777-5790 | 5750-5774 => -0.8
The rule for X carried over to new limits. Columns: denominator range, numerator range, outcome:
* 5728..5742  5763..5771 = 0.97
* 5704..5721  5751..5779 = 1.07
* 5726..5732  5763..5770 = 0.99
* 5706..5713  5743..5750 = 1.14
